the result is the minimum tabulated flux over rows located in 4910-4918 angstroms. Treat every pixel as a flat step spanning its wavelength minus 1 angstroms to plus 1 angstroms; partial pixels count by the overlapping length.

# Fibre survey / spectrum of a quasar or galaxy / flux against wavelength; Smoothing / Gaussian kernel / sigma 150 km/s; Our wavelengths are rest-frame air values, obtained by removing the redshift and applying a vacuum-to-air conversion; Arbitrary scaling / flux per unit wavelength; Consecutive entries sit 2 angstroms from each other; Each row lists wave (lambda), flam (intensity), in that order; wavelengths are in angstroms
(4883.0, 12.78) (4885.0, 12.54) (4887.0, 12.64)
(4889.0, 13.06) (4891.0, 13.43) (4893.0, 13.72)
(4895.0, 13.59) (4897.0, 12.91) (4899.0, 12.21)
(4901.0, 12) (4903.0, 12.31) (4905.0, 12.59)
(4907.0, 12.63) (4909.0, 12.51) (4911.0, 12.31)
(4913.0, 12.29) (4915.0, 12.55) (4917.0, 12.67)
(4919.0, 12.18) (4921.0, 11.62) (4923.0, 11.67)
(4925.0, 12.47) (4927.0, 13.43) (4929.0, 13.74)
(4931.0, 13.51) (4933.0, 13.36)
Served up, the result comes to 12.29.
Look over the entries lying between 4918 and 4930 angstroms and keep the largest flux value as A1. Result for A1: 13.74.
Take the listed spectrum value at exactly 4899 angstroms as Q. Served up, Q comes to 12.21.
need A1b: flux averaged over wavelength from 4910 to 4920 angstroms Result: 12.4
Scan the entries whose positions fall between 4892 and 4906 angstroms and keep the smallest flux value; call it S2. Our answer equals 12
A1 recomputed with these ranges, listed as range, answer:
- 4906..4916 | 12.63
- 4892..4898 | 13.72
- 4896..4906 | 12.91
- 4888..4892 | 13.43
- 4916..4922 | 12.67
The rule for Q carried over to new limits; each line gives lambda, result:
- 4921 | 11.62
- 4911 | 12.31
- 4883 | 12.78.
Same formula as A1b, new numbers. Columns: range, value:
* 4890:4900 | 13.2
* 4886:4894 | 13.2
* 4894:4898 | 13.2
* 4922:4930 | 12.8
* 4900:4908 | 12.4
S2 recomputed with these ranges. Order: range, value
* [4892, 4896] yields 13.59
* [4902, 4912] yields 12.31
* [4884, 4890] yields 12.54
